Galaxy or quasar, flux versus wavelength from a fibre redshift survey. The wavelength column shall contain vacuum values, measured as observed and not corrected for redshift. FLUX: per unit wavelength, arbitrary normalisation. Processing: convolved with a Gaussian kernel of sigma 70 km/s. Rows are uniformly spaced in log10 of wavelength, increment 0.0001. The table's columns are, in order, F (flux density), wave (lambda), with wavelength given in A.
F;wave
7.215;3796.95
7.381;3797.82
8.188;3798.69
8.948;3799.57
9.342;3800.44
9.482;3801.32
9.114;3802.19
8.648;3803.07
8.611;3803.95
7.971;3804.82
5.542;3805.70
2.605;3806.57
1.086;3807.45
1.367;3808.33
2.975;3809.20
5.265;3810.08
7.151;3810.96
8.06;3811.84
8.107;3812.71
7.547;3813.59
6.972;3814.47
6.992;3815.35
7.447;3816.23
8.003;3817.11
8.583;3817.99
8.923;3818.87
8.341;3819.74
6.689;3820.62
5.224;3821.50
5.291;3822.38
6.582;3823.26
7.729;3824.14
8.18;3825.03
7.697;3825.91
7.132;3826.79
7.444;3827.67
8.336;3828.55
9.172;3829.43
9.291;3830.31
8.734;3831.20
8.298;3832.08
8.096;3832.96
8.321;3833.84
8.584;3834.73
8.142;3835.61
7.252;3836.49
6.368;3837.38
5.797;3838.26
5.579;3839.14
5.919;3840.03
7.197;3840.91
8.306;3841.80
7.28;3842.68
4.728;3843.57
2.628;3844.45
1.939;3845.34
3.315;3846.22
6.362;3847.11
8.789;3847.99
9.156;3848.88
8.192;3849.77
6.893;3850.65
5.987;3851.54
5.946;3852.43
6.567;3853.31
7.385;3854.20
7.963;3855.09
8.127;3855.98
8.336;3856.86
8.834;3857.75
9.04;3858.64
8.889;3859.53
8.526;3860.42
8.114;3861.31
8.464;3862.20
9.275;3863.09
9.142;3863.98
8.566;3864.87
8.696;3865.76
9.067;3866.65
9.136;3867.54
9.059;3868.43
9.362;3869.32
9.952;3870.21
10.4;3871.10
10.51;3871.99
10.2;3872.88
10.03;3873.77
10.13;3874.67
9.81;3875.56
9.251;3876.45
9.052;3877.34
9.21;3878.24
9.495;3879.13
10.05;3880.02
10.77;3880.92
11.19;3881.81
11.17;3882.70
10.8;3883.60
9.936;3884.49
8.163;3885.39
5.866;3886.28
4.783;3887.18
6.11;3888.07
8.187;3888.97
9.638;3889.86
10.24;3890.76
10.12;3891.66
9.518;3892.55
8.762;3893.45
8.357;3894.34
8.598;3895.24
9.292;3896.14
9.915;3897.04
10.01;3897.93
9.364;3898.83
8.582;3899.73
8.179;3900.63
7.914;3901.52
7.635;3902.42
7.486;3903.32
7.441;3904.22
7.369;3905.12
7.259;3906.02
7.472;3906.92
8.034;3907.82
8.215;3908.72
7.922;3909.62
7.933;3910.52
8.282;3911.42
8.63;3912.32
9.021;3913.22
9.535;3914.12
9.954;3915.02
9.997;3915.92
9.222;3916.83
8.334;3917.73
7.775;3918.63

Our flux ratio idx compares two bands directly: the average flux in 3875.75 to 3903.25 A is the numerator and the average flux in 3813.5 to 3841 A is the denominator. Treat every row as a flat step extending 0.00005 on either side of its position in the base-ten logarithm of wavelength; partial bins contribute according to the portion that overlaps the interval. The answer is 1.20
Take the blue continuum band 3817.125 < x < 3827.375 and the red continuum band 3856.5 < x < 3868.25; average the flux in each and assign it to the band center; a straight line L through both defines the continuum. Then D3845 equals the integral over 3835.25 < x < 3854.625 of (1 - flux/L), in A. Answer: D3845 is 4.3 A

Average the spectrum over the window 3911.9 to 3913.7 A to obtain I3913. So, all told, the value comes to 8.85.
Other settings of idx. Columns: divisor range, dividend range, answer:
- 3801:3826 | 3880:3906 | 1.30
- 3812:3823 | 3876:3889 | 1.22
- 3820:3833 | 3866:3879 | 1.27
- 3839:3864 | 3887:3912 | 1.17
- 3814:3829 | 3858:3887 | 1.27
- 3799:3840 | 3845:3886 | 1.21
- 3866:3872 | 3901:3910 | 0.80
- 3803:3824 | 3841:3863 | 1.11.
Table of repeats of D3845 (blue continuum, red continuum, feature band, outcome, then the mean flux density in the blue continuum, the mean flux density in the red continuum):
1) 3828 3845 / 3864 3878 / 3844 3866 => 2.9 A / 7.23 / 9.53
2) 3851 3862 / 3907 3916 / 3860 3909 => -4.3 A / 7.81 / 8.66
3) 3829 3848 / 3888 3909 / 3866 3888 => -4.2 A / 6.78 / 8.53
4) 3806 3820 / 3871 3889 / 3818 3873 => -0.2 A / 6.19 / 9.29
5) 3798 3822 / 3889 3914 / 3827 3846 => 1.1 A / 6.93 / 8.57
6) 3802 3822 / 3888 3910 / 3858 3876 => -3.5 A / 6.54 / 8.5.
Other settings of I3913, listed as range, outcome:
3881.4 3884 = 11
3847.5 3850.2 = 8.66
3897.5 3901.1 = 9.02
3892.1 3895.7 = 8.82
